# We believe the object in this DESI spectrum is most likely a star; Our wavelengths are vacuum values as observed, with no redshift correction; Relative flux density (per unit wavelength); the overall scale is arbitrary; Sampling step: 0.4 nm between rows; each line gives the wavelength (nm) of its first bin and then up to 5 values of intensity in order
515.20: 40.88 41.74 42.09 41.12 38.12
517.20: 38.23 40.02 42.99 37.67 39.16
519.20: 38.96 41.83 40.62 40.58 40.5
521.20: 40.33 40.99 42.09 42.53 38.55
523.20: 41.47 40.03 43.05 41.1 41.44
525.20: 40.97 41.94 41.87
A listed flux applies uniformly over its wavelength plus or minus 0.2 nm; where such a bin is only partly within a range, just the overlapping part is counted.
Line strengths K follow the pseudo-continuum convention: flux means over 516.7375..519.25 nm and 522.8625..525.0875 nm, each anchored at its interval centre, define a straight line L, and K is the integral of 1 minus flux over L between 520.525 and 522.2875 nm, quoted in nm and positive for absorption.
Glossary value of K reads -0.03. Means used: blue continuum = 39.4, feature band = 41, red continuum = 41.2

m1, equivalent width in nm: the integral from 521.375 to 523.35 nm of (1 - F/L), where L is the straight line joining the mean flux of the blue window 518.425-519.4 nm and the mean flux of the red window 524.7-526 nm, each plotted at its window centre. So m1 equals -0.04 nm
